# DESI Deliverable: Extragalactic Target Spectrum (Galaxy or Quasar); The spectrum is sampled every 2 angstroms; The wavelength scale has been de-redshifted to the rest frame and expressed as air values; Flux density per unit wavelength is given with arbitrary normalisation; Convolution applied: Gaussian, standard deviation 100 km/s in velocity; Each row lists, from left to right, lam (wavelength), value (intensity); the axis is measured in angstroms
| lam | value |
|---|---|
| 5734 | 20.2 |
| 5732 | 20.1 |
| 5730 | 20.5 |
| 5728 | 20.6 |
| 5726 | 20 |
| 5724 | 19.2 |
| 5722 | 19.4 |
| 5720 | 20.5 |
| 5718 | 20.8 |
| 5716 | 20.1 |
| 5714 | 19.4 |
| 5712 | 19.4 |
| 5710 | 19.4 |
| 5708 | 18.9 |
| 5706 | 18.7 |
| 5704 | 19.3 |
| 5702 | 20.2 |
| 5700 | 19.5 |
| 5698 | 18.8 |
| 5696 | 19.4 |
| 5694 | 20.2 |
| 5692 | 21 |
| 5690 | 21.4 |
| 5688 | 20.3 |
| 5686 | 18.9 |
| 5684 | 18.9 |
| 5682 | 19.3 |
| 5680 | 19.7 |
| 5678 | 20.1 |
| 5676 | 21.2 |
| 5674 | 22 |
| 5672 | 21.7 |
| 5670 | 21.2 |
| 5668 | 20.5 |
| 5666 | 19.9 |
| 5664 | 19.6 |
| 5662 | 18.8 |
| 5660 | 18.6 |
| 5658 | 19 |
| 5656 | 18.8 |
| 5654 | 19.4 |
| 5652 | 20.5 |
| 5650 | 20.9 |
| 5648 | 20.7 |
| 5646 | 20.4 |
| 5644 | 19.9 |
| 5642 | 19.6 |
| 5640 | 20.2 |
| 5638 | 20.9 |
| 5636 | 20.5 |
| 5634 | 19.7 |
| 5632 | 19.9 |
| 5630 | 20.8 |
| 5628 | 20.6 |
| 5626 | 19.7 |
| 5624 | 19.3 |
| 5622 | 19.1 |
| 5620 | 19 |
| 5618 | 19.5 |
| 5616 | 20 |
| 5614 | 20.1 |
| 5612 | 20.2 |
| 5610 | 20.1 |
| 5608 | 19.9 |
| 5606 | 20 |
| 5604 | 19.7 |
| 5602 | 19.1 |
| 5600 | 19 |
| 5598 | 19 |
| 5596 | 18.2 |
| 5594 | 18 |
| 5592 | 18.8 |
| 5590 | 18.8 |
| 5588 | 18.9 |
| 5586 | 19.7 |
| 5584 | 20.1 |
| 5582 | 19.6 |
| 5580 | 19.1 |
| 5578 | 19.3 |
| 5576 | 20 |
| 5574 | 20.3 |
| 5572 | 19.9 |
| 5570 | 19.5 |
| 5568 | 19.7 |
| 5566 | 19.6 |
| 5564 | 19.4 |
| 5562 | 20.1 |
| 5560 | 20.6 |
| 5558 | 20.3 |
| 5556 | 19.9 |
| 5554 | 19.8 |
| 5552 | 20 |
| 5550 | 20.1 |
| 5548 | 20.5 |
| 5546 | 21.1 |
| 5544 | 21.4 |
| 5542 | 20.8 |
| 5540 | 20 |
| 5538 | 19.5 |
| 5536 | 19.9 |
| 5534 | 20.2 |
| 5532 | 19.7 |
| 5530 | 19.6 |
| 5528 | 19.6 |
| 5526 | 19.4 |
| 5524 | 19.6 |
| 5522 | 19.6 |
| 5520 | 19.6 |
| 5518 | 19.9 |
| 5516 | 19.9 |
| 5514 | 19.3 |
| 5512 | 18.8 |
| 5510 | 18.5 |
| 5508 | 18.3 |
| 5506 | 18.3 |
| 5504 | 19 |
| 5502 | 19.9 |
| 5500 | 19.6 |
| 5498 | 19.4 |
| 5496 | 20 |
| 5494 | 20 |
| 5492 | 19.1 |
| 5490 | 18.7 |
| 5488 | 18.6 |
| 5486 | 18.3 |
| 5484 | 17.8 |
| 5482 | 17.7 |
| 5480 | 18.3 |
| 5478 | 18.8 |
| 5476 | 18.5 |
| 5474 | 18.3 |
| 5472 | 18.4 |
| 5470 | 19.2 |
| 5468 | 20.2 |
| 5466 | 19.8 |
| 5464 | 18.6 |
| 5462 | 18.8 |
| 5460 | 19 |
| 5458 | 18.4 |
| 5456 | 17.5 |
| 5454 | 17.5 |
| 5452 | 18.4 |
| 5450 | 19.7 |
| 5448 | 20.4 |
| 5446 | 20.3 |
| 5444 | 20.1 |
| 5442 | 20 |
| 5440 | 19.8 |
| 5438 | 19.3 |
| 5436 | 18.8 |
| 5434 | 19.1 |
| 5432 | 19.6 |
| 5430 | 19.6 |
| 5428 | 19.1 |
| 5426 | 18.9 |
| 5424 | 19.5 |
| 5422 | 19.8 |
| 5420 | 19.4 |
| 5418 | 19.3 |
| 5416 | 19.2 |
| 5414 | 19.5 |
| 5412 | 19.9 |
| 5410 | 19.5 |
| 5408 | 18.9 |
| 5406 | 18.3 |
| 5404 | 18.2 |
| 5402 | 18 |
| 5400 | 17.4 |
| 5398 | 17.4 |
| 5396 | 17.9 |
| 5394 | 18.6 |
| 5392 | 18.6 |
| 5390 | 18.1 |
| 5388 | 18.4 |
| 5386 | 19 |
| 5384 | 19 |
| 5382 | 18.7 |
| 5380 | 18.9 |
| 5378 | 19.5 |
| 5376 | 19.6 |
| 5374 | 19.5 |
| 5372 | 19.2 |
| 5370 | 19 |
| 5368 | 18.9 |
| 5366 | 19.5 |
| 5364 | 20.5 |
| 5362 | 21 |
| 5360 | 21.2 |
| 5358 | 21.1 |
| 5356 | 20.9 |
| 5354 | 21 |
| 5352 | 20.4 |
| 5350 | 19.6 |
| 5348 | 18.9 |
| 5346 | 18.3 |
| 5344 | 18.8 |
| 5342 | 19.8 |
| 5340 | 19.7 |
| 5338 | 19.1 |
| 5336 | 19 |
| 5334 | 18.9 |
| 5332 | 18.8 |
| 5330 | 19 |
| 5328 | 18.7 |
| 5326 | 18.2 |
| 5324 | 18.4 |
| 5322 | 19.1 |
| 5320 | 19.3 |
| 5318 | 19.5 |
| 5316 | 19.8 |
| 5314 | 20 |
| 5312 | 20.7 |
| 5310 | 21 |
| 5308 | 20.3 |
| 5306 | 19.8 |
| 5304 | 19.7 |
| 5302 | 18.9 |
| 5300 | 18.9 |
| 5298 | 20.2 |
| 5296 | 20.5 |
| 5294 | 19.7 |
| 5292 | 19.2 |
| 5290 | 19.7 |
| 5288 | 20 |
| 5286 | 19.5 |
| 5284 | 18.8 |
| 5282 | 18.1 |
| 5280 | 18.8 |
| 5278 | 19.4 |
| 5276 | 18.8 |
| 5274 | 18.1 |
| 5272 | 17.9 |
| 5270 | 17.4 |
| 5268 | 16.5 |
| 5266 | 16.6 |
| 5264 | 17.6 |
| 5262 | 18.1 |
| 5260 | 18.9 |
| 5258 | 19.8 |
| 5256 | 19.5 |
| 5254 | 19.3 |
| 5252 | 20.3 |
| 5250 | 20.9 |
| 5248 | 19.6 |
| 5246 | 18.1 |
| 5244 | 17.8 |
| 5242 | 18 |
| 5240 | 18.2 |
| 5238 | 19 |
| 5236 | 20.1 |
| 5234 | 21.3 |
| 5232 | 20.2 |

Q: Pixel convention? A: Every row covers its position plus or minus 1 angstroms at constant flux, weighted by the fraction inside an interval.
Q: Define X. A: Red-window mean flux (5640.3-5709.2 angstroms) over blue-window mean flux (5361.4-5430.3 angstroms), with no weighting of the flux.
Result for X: 1.05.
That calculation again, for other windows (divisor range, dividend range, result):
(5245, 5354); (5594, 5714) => 1.03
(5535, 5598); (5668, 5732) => 1.01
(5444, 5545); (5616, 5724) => 1.04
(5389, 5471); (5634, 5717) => 1.05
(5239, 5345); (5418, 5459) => 1.01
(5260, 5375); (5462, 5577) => 1.01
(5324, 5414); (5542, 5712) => 1.04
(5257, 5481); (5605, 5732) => 1.04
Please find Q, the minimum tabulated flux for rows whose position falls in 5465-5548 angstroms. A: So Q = 17.7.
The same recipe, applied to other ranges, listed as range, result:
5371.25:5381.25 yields 18.9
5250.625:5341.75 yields 16.5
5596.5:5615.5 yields 19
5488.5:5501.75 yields 18.7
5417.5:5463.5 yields 17.5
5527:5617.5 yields 18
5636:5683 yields 18.6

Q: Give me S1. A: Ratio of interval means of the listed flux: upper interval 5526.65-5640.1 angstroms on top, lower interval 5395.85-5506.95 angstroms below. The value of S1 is 1.04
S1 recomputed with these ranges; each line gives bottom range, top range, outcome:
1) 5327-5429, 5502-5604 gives 1.02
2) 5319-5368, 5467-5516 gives 0.97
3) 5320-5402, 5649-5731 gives 1.04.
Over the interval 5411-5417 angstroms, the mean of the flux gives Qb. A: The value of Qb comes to 19.5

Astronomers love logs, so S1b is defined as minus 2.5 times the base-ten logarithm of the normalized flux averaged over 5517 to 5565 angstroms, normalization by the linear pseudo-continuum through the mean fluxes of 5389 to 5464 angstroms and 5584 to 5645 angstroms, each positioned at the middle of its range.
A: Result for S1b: -0.04 mag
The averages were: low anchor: 19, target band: 20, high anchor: 19.6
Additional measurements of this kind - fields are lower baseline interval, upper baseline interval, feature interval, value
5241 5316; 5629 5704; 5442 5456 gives 0.01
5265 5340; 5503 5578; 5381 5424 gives 0.04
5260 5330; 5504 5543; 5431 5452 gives -0.02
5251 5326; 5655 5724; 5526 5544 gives -0.02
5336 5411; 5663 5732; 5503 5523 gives 0.02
